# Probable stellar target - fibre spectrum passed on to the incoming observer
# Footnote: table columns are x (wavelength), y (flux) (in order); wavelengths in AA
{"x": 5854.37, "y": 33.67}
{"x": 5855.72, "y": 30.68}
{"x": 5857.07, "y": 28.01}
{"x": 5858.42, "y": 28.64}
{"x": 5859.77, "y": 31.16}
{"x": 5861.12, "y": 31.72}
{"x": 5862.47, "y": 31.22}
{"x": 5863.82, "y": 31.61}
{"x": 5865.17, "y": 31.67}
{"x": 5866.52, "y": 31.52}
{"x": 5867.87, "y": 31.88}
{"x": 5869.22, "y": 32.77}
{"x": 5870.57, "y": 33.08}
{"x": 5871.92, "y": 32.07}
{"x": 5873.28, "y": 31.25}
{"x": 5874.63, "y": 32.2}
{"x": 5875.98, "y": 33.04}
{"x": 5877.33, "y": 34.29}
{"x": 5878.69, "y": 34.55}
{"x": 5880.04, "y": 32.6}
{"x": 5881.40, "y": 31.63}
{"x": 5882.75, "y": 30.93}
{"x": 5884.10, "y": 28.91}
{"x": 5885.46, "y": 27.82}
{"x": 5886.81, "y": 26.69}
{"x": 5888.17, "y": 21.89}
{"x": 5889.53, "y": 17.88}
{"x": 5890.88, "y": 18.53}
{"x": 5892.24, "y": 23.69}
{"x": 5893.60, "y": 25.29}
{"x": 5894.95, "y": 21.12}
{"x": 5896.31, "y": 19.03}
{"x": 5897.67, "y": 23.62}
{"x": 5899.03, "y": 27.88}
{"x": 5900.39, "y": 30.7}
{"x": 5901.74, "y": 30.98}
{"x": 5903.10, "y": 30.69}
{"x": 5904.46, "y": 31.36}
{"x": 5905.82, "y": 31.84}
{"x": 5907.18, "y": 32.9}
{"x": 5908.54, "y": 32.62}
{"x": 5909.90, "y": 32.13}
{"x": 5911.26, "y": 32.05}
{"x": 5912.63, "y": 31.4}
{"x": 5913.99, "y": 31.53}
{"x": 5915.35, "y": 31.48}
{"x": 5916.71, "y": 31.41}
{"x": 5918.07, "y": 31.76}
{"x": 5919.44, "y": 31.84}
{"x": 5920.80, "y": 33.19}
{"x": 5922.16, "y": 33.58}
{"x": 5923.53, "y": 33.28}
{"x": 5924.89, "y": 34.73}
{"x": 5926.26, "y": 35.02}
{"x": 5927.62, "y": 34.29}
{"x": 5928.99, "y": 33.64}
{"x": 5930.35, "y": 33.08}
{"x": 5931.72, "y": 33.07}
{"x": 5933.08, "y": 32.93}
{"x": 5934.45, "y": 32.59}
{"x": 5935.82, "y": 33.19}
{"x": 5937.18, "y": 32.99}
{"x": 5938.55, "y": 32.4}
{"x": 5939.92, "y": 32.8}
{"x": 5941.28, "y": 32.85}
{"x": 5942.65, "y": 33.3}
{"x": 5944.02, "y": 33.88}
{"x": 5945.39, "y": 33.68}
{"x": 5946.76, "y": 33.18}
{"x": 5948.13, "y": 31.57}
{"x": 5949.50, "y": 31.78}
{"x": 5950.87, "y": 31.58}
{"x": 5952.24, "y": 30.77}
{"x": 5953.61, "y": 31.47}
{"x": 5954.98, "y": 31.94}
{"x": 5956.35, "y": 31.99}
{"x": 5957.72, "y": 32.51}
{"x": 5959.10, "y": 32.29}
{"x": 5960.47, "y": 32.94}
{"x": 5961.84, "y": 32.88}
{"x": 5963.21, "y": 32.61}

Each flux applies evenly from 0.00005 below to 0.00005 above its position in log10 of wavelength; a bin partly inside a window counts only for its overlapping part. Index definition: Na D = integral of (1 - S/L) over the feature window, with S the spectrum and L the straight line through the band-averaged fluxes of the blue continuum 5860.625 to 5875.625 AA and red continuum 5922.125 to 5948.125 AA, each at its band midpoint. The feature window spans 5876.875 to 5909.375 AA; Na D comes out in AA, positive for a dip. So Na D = 4.7 AA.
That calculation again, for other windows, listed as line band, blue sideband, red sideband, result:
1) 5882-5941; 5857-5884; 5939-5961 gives 3.9 AA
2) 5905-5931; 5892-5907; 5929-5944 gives -2.3 AA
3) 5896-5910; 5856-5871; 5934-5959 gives 1.0 AA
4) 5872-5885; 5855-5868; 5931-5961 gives -0.4 AA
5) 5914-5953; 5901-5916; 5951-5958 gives -1.4 AA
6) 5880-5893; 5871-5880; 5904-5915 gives 2.7 AA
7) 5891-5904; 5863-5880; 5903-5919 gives 2.6 AA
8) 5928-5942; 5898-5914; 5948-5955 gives -0.7 AA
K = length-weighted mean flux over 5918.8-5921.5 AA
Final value 32.6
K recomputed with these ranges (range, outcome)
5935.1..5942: 32.9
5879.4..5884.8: 31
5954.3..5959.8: 32.2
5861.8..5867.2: 31.5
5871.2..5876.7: 32.2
